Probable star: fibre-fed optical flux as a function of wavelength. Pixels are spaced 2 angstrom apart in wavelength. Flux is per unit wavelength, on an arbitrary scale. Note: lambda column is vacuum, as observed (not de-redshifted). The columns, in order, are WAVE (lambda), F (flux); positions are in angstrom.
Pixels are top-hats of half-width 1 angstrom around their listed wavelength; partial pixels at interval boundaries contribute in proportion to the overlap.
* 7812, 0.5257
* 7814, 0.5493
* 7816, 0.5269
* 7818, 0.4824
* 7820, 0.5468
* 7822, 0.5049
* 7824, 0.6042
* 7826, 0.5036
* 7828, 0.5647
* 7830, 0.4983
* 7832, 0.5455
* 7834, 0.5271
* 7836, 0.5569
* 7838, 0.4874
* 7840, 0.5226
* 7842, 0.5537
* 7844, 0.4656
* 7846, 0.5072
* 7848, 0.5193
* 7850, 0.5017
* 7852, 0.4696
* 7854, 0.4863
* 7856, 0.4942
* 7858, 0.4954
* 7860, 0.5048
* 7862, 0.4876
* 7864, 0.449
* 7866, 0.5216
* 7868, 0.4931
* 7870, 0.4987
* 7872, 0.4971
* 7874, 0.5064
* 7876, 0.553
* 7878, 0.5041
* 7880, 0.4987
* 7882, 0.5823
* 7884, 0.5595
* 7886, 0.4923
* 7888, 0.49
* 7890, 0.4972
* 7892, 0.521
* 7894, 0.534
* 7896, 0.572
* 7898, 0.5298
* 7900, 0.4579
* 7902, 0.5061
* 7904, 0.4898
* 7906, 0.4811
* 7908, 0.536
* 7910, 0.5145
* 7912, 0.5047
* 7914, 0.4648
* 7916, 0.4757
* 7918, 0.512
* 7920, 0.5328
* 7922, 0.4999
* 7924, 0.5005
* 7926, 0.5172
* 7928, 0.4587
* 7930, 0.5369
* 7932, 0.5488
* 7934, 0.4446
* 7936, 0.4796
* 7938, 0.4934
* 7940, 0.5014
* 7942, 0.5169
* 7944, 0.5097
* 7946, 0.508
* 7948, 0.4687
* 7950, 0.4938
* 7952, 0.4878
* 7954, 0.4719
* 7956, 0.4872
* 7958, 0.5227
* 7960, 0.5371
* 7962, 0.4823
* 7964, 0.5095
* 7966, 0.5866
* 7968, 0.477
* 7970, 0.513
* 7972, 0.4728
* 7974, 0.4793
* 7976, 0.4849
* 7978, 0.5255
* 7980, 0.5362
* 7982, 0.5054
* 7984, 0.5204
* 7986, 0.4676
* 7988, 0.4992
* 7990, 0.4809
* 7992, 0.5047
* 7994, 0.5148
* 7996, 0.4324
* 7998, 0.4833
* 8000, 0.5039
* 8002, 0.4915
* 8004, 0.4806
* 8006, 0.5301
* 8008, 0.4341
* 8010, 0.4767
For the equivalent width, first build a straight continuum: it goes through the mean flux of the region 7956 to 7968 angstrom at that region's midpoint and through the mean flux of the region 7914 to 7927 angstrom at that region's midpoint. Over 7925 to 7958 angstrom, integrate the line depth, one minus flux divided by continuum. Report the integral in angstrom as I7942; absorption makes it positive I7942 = 1.0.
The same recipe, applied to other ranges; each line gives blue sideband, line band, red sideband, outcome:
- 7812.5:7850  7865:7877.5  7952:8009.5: 0.16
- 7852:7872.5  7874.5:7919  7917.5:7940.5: -1.40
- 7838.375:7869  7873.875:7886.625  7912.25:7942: -0.83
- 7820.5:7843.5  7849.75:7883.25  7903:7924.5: 1.03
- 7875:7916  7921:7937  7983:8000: 0.21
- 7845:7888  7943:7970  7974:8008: -0.30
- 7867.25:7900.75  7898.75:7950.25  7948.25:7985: 1.28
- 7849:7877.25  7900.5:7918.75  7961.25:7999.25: 0.03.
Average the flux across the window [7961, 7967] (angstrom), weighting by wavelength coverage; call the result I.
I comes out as 0.526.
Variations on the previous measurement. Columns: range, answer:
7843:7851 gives 0.498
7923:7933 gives 0.512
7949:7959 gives 0.493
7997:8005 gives 0.49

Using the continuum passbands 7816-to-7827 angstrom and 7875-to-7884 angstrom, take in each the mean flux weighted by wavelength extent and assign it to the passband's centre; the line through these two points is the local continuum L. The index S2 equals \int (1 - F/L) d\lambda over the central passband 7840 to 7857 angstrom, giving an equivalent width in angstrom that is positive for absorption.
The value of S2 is 1.00 angstrom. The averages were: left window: 0.528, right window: 0.537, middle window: 0.501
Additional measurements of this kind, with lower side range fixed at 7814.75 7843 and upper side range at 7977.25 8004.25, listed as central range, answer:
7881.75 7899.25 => -0.3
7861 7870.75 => 0.6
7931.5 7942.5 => 0.3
